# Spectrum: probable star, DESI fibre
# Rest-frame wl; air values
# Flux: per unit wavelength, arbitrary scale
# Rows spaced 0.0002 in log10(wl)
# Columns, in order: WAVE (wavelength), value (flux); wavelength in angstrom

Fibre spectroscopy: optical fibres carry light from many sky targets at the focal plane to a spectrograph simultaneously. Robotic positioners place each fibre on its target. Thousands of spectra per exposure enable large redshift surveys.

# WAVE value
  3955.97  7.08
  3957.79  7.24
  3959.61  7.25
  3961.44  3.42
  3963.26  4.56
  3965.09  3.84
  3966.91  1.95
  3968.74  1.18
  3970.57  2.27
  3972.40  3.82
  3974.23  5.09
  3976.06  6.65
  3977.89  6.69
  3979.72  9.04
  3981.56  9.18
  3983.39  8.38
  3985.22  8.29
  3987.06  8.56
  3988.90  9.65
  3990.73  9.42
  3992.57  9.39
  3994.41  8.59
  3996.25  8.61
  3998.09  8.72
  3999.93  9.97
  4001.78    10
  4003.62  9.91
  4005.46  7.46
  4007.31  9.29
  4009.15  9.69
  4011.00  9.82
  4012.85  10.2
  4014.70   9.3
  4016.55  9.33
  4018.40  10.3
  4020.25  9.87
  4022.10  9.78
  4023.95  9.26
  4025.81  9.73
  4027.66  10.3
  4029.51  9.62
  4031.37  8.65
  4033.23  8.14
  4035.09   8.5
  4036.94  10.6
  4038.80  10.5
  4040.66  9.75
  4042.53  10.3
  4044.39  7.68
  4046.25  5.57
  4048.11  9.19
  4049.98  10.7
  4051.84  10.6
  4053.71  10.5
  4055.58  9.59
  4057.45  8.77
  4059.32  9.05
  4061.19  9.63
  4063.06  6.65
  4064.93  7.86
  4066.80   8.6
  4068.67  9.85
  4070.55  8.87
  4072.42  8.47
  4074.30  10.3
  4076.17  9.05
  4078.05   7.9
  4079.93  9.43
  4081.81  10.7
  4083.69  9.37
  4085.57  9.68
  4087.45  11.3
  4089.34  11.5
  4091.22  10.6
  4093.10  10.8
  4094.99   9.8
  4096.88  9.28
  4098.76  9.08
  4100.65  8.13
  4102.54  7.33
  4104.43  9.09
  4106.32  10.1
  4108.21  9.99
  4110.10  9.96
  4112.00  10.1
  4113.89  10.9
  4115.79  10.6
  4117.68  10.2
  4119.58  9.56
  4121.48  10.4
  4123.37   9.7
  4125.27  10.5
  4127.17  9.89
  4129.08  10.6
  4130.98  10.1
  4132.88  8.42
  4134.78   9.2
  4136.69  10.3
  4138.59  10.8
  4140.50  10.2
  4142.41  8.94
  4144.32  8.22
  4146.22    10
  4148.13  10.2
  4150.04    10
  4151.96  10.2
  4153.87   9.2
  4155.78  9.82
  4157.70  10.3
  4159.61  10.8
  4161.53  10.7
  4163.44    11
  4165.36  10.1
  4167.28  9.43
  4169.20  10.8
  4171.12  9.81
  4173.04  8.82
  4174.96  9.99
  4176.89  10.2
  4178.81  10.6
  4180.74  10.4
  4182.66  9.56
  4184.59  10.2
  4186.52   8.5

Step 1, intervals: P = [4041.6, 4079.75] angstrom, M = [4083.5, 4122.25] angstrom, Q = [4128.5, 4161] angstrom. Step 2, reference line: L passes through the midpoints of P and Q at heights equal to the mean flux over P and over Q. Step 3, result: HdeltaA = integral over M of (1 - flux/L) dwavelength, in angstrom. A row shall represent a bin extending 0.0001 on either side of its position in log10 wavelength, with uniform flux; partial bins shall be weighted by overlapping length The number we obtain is -2.0 angstrom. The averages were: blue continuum 8.97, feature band 9.9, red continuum 9.84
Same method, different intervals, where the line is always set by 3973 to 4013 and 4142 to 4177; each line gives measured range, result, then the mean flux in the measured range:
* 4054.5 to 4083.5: 0.8 angstrom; 9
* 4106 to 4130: -1.4 angstrom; 10.2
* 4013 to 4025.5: -1.1 angstrom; 9.68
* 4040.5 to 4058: -0.3 angstrom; 9.25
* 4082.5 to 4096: -1.5 angstrom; 10.4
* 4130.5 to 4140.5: 0.0 angstrom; 9.79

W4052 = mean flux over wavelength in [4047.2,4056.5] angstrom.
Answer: 10.1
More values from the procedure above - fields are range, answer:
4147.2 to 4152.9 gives 10.1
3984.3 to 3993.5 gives 9.06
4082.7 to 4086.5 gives 9.54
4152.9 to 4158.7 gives 9.79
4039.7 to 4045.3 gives 9.25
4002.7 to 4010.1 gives 9.09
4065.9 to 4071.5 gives 9.11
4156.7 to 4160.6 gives 10.5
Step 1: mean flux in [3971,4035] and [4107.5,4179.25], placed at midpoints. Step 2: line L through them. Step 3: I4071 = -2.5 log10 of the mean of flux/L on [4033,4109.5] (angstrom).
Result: 0.00 mag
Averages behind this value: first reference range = 8.79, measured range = 9.35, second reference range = 10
